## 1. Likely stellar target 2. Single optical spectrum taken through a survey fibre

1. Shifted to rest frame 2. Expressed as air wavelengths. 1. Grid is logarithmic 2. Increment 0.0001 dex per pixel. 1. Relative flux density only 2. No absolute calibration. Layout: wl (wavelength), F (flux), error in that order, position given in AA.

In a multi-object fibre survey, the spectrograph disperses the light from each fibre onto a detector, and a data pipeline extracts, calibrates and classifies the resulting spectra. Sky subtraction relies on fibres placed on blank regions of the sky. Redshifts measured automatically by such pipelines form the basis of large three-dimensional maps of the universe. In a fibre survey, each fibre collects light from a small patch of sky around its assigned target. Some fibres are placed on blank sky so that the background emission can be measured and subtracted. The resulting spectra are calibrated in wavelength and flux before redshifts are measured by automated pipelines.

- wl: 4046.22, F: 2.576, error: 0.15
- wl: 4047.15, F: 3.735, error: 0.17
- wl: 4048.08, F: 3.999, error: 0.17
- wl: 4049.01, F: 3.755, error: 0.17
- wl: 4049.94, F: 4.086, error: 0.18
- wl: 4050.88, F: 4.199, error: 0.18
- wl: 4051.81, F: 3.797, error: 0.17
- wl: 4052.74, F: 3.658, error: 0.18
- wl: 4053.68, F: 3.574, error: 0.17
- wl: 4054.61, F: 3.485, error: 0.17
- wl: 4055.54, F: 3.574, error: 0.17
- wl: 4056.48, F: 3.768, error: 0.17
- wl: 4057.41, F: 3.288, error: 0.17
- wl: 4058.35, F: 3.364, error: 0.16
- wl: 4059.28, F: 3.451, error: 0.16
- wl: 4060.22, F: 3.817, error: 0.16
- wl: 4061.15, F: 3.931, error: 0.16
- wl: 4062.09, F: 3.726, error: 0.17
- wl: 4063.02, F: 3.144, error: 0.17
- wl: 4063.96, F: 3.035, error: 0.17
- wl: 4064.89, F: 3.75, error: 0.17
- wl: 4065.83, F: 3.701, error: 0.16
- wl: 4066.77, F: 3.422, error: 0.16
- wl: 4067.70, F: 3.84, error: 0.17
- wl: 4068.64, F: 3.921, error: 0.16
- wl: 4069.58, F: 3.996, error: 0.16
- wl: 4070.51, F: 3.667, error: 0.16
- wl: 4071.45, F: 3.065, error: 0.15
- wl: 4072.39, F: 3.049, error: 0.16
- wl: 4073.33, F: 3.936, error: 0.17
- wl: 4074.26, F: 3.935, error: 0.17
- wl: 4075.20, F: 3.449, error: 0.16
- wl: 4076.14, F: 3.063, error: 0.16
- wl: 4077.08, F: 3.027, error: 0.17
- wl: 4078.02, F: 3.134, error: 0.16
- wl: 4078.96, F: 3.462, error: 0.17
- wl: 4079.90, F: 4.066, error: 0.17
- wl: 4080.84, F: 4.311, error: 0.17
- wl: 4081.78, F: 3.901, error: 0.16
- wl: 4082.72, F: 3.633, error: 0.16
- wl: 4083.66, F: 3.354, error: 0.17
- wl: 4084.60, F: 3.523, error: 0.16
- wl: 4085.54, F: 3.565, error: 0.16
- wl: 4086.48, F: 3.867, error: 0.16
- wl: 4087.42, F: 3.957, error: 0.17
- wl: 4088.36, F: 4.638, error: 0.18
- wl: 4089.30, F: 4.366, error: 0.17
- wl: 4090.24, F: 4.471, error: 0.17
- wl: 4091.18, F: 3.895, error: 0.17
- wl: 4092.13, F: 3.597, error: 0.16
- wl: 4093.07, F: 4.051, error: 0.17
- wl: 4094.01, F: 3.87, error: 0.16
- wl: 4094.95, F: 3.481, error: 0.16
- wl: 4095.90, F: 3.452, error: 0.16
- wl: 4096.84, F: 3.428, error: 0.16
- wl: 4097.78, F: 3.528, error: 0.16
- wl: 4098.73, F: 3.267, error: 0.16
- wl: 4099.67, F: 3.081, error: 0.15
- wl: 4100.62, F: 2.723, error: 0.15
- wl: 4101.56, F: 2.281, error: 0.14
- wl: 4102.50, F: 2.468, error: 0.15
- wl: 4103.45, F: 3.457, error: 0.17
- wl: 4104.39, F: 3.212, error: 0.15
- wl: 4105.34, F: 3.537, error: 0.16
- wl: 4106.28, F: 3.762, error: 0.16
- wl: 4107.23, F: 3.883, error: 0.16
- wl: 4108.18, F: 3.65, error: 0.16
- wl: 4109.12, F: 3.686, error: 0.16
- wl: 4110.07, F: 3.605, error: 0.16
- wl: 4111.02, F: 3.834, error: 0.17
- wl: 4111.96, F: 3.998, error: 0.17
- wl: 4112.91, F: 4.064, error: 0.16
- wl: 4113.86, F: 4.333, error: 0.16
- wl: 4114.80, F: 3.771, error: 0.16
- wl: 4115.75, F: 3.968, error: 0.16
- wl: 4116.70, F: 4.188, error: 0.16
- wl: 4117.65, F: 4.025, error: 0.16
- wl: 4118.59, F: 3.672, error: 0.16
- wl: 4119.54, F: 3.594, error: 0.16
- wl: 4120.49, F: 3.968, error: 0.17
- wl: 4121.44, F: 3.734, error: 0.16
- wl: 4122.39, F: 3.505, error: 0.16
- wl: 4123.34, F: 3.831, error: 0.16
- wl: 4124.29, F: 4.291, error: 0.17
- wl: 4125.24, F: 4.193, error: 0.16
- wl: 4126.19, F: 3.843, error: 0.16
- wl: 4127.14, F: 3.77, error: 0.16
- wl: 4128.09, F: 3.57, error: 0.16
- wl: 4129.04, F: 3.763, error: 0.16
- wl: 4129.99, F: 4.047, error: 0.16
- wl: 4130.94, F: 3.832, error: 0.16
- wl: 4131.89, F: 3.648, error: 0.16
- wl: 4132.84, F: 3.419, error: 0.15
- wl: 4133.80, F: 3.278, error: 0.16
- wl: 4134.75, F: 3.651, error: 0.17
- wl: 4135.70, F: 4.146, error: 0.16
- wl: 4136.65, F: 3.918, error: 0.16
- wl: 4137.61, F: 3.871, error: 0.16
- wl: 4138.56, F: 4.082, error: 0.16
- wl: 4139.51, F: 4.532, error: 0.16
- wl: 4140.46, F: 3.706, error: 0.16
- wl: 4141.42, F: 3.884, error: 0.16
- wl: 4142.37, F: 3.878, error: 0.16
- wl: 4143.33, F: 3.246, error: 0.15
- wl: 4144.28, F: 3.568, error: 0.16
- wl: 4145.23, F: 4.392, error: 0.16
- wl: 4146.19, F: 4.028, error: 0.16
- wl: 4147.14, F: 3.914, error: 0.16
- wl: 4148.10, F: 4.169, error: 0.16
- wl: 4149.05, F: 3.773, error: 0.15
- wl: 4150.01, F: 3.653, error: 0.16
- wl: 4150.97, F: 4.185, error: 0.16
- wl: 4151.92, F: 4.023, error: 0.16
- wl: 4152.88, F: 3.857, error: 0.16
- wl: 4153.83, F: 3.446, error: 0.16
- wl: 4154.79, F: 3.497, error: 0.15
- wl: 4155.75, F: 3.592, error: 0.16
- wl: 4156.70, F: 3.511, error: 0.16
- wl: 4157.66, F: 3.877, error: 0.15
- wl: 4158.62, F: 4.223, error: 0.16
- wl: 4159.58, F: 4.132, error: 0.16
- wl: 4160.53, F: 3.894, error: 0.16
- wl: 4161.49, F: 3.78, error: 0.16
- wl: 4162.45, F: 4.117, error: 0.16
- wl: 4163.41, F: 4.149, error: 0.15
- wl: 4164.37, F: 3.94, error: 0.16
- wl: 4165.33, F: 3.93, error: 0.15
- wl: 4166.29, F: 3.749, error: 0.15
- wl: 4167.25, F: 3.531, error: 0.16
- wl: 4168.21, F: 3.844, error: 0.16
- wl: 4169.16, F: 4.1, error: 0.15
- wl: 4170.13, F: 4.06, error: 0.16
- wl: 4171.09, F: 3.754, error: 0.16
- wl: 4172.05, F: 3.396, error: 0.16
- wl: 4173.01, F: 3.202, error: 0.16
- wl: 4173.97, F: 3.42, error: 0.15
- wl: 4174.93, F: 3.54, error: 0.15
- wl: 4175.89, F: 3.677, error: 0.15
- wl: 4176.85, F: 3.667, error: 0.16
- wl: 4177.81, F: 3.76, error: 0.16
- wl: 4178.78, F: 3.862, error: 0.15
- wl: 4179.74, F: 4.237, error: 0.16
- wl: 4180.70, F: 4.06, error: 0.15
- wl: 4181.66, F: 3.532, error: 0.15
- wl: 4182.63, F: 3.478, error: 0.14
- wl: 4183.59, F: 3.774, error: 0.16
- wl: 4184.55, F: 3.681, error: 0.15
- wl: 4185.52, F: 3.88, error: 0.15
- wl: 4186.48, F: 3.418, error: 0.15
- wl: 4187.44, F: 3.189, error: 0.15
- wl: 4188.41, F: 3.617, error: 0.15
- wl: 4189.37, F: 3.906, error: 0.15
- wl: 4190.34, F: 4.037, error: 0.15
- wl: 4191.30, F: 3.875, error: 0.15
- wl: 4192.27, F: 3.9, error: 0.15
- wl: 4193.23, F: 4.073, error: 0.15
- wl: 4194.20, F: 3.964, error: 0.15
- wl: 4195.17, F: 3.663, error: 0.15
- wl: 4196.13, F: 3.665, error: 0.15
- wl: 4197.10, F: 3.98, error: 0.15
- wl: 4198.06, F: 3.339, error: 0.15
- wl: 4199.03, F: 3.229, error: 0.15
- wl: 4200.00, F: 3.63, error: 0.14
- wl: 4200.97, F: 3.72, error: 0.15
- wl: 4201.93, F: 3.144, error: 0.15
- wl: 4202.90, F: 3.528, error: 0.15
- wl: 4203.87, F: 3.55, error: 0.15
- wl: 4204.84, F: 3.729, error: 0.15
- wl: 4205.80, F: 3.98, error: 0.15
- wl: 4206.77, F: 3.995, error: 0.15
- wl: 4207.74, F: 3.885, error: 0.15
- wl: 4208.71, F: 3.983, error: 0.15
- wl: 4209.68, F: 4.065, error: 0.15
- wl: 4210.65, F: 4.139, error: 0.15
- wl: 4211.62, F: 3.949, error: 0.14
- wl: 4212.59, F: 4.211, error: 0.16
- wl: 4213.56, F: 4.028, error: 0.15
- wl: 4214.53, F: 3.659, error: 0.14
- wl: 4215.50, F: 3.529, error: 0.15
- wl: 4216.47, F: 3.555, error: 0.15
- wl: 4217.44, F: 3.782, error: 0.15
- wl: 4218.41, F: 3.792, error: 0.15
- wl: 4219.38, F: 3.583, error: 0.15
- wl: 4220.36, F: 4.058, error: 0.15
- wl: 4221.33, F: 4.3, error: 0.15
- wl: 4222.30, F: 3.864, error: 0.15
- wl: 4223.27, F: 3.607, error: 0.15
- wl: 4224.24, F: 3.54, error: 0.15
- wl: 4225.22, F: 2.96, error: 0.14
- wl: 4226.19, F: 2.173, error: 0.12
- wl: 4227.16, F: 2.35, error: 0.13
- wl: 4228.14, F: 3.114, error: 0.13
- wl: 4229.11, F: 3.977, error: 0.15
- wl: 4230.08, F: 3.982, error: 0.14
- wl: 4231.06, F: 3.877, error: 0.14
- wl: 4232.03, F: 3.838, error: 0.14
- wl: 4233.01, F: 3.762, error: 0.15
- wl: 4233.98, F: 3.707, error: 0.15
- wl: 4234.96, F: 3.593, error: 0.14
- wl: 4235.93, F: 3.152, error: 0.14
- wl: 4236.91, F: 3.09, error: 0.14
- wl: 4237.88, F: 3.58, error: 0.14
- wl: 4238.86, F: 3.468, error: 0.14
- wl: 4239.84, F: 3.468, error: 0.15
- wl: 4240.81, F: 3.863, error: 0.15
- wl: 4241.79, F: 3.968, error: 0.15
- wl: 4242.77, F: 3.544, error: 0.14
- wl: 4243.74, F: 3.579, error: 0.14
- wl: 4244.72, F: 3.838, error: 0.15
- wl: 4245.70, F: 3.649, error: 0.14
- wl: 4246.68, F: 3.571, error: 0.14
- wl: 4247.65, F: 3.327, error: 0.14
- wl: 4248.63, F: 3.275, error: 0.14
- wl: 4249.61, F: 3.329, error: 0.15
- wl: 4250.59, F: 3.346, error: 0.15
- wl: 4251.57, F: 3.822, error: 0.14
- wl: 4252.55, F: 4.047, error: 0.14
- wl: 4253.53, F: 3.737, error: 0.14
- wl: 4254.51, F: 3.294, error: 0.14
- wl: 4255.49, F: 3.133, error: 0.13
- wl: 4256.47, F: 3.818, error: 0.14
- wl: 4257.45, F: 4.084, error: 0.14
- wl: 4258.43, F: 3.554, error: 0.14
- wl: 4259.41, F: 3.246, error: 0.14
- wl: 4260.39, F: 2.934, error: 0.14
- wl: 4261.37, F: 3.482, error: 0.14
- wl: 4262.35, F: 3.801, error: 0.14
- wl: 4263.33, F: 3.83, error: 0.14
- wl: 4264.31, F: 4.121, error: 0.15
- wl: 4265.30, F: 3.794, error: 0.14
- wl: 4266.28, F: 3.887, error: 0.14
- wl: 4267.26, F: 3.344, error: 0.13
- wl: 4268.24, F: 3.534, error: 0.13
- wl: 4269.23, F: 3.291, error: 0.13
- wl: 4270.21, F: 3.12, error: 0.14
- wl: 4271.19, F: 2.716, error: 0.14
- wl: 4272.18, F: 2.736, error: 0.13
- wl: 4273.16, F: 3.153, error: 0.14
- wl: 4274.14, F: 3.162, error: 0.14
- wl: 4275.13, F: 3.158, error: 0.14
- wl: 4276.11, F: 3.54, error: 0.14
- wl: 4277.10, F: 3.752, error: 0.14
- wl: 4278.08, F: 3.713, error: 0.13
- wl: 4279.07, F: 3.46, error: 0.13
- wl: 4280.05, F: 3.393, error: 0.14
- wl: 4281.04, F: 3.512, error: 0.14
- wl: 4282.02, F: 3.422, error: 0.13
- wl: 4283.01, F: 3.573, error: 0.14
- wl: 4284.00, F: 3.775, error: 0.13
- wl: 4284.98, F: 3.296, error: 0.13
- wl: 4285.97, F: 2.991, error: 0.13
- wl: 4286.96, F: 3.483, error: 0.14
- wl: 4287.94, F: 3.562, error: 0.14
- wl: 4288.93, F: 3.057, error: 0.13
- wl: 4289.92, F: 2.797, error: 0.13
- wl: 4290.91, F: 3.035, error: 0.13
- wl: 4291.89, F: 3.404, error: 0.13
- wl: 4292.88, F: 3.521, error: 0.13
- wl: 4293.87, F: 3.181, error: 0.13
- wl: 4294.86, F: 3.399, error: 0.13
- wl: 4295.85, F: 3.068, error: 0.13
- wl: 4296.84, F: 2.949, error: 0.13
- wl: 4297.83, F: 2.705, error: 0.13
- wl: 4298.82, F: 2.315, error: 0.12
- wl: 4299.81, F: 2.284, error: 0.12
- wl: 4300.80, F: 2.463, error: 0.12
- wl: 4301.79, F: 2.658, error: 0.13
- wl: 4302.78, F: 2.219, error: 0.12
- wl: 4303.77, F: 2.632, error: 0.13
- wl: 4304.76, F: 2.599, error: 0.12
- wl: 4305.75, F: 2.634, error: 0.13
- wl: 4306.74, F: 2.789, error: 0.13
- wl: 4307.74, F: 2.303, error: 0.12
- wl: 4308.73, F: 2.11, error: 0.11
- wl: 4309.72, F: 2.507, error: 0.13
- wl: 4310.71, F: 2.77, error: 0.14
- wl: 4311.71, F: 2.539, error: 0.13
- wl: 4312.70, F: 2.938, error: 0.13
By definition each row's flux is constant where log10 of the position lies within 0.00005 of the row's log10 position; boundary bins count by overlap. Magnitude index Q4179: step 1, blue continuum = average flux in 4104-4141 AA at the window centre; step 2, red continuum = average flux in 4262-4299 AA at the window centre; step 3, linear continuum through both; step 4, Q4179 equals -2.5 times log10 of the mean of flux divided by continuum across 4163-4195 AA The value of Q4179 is -0.03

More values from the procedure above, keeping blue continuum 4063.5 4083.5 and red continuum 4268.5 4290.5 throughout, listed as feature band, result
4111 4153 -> -0.11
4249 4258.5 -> -0.09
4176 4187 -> -0.10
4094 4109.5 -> 0.07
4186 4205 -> -0.07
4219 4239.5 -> -0.04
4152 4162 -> -0.10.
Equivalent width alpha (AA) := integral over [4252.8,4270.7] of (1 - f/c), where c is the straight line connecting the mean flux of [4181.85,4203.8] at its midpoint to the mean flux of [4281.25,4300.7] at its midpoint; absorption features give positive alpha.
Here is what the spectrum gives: -1.5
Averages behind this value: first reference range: 3.66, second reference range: 3.14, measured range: 3.56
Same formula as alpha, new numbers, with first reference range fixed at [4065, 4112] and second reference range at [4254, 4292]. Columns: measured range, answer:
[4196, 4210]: -0.84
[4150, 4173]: -2.02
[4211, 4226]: -1.16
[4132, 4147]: -1.23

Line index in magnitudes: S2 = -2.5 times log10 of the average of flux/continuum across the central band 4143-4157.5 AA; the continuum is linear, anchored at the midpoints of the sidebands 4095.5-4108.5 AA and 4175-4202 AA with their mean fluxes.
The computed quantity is -0.084 mag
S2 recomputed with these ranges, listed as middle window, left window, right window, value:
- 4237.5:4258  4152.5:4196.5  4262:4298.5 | -0.04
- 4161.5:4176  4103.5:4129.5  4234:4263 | -0.02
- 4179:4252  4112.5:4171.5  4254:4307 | -0.04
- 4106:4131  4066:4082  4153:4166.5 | -0.04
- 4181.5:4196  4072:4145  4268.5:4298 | -0.07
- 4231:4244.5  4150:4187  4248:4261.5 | -0.01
